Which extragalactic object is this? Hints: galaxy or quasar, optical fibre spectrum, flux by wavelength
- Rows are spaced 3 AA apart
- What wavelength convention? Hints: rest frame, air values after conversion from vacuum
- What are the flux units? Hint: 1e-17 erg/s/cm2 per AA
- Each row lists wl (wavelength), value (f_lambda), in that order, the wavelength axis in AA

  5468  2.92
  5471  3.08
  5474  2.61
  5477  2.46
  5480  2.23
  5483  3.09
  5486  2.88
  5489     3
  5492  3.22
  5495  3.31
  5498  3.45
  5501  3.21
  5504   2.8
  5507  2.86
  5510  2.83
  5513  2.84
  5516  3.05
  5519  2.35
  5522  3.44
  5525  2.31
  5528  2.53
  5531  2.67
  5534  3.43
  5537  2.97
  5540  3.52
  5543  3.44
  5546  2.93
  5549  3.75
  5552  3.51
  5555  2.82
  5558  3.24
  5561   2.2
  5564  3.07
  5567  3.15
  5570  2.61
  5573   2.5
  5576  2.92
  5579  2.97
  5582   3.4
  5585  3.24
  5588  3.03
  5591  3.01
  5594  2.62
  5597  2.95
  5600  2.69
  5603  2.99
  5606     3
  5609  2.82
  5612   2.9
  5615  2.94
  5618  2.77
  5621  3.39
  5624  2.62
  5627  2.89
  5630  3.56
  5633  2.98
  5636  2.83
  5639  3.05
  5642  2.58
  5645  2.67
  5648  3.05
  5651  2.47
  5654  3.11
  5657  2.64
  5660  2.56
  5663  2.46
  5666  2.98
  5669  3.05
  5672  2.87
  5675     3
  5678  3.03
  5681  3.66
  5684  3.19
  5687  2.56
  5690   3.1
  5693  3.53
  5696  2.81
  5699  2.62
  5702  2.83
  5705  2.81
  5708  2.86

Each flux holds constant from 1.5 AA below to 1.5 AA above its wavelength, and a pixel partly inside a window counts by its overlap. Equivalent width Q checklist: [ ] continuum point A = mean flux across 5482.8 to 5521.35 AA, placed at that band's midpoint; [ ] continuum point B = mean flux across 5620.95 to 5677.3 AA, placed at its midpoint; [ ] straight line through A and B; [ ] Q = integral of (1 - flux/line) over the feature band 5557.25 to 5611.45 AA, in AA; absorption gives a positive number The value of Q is 0.4 AA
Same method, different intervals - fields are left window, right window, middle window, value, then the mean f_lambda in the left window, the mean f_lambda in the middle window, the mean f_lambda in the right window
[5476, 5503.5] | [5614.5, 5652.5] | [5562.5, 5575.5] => 0.46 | 2.99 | 2.84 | 2.91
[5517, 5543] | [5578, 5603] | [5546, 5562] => -0.86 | 2.94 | 3.12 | 2.99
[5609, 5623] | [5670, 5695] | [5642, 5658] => 1.41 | 2.97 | 2.77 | 3.11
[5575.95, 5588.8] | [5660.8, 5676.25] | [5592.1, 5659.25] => 2.49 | 3.14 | 2.88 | 2.86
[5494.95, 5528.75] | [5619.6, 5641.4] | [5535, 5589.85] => -2.17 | 2.91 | 3.07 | 3.02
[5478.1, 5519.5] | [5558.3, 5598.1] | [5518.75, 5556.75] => -1.93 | 2.95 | 3.08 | 2.91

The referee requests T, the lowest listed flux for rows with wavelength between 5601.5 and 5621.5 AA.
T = 2.77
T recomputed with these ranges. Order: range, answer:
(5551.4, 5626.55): 2.2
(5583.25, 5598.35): 2.62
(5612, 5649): 2.58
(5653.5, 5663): 2.46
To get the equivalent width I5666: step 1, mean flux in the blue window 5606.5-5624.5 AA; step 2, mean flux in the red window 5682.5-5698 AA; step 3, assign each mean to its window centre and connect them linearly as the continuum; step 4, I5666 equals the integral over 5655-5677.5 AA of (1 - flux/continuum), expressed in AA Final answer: 1.4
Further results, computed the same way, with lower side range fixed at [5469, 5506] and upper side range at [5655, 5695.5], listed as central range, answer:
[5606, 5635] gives -0.2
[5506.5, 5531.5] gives 1.6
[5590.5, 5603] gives 0.6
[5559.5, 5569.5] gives 0.6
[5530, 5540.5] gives -0.7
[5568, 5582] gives 0.6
